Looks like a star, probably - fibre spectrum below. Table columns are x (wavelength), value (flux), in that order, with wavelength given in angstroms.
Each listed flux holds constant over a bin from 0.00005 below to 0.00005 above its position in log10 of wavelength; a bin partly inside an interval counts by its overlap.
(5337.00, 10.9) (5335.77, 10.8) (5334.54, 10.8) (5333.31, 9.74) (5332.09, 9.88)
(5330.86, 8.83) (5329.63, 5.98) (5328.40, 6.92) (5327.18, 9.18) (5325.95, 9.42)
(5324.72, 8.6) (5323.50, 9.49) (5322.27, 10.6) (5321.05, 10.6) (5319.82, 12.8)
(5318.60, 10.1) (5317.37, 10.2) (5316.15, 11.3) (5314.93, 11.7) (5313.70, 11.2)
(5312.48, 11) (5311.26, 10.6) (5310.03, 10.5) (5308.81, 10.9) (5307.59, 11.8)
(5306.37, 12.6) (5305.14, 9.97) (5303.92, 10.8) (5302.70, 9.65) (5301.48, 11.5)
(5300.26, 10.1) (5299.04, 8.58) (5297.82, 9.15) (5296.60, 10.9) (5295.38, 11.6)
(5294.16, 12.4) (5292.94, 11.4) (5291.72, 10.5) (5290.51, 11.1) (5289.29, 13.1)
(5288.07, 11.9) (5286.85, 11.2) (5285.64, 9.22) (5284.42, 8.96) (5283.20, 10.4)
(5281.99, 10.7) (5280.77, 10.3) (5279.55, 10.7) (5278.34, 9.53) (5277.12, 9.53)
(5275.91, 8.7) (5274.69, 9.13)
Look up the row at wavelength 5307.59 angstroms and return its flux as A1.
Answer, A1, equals 11.8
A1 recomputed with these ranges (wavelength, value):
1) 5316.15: 11.3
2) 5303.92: 10.8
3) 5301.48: 11.5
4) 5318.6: 10.1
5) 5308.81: 10.9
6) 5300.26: 10.1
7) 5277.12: 9.53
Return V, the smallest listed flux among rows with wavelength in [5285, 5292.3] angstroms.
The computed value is 9.22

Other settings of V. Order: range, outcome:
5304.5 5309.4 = 9.97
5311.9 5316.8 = 11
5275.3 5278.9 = 8.7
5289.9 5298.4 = 9.15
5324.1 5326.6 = 8.6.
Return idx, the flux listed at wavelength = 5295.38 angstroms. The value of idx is 11.6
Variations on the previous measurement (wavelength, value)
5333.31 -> 9.74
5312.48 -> 11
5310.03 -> 10.5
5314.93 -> 11.7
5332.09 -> 9.88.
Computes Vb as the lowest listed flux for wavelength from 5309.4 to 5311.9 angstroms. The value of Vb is 10.5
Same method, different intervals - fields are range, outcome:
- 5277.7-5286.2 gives 8.96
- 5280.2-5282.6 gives 10.3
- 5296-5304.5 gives 8.58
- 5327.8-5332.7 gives 5.98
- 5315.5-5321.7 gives 10.1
